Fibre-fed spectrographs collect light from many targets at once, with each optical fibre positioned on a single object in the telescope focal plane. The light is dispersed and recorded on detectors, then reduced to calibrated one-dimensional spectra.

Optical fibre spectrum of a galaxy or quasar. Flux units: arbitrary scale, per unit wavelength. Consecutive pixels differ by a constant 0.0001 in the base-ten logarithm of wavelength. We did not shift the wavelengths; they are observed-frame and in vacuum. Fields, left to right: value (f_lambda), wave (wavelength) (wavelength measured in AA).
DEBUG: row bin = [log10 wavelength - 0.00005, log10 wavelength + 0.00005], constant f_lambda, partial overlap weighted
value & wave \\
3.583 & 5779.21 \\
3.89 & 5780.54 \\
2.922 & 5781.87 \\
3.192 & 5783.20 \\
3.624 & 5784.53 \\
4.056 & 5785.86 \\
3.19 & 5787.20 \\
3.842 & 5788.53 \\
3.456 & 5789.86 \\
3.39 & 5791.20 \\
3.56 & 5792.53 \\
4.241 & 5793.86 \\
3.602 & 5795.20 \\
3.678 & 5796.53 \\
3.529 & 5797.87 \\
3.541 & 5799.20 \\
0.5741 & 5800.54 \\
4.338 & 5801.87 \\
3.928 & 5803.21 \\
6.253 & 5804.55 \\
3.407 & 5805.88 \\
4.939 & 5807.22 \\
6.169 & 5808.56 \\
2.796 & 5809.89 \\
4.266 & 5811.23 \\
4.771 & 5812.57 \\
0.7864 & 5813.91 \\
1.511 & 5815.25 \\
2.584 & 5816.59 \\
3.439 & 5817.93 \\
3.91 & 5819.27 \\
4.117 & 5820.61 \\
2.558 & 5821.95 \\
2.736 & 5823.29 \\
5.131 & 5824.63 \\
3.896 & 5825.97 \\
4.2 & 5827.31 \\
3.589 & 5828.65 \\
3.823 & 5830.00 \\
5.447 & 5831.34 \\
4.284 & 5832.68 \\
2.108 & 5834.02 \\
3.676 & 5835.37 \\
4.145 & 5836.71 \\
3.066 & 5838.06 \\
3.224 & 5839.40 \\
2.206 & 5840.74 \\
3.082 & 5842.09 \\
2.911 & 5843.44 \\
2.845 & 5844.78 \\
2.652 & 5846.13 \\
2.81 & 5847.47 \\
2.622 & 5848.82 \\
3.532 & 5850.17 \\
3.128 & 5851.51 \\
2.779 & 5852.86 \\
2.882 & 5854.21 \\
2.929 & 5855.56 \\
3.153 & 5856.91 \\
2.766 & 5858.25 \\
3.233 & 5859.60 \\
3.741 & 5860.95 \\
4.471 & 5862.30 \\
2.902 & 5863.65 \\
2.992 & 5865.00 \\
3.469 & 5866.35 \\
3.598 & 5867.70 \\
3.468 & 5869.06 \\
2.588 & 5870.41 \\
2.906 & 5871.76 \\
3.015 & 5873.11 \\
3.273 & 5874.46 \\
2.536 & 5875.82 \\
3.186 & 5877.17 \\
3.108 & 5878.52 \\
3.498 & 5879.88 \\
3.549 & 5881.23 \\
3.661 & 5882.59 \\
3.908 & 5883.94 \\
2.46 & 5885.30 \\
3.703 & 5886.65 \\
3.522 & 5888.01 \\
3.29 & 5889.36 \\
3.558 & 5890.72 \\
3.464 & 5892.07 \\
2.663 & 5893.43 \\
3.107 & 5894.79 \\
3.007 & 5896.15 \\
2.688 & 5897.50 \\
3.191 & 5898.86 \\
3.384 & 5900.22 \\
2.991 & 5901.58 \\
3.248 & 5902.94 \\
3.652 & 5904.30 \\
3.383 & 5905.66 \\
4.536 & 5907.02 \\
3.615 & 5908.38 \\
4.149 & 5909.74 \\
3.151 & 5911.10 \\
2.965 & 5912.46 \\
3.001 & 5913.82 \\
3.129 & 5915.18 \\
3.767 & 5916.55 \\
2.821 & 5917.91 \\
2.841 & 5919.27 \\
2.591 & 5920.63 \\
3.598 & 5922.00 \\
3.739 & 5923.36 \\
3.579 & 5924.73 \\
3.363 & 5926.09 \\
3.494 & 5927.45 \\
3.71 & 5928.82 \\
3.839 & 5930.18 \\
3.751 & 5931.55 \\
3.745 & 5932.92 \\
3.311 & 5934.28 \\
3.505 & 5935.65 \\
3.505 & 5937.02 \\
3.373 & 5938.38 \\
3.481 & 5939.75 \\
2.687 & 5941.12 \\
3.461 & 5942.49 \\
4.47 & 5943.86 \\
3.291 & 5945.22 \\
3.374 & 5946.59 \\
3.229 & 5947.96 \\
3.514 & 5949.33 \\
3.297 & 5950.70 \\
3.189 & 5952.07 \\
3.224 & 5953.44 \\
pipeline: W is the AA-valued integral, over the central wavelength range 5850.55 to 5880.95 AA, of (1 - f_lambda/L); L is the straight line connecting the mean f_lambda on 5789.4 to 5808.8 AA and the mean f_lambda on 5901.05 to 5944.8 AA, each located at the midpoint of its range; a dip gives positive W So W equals 3.9 AA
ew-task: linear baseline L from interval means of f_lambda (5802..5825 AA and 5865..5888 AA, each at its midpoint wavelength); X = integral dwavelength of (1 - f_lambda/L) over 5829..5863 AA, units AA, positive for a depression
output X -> 2.1 AA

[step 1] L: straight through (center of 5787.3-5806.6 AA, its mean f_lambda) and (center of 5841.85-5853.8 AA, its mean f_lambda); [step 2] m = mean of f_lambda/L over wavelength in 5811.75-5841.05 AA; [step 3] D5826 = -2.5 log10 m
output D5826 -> -0.071 mag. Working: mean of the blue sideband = 3.66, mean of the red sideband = 2.92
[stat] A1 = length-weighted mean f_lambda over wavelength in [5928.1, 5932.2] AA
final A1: 3.76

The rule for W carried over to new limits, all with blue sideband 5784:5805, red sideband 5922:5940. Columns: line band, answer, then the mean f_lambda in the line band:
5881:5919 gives 2.71 AA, 3.33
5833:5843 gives 1.41 AA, 3.11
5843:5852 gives 1.73 AA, 2.93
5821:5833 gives -1.08 AA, 3.96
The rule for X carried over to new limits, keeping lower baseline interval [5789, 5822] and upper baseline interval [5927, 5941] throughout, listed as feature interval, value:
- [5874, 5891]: 1.1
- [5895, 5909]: 0.7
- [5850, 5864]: 1.4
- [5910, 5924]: 1.4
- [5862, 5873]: 1.0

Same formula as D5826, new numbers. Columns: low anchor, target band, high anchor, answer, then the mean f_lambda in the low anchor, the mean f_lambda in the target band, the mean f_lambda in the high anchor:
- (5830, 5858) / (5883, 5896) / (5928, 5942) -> 0.014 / 3.18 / 3.29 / 3.49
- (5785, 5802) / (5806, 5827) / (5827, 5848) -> -0.056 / 3.44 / 3.58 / 3.37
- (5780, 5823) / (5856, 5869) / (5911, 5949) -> 0.035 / 3.56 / 3.37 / 3.39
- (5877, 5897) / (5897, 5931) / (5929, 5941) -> 0.016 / 3.31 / 3.38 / 3.53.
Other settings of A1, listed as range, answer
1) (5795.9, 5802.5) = 3.12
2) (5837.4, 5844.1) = 2.9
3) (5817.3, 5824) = 3.36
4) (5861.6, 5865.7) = 3.46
